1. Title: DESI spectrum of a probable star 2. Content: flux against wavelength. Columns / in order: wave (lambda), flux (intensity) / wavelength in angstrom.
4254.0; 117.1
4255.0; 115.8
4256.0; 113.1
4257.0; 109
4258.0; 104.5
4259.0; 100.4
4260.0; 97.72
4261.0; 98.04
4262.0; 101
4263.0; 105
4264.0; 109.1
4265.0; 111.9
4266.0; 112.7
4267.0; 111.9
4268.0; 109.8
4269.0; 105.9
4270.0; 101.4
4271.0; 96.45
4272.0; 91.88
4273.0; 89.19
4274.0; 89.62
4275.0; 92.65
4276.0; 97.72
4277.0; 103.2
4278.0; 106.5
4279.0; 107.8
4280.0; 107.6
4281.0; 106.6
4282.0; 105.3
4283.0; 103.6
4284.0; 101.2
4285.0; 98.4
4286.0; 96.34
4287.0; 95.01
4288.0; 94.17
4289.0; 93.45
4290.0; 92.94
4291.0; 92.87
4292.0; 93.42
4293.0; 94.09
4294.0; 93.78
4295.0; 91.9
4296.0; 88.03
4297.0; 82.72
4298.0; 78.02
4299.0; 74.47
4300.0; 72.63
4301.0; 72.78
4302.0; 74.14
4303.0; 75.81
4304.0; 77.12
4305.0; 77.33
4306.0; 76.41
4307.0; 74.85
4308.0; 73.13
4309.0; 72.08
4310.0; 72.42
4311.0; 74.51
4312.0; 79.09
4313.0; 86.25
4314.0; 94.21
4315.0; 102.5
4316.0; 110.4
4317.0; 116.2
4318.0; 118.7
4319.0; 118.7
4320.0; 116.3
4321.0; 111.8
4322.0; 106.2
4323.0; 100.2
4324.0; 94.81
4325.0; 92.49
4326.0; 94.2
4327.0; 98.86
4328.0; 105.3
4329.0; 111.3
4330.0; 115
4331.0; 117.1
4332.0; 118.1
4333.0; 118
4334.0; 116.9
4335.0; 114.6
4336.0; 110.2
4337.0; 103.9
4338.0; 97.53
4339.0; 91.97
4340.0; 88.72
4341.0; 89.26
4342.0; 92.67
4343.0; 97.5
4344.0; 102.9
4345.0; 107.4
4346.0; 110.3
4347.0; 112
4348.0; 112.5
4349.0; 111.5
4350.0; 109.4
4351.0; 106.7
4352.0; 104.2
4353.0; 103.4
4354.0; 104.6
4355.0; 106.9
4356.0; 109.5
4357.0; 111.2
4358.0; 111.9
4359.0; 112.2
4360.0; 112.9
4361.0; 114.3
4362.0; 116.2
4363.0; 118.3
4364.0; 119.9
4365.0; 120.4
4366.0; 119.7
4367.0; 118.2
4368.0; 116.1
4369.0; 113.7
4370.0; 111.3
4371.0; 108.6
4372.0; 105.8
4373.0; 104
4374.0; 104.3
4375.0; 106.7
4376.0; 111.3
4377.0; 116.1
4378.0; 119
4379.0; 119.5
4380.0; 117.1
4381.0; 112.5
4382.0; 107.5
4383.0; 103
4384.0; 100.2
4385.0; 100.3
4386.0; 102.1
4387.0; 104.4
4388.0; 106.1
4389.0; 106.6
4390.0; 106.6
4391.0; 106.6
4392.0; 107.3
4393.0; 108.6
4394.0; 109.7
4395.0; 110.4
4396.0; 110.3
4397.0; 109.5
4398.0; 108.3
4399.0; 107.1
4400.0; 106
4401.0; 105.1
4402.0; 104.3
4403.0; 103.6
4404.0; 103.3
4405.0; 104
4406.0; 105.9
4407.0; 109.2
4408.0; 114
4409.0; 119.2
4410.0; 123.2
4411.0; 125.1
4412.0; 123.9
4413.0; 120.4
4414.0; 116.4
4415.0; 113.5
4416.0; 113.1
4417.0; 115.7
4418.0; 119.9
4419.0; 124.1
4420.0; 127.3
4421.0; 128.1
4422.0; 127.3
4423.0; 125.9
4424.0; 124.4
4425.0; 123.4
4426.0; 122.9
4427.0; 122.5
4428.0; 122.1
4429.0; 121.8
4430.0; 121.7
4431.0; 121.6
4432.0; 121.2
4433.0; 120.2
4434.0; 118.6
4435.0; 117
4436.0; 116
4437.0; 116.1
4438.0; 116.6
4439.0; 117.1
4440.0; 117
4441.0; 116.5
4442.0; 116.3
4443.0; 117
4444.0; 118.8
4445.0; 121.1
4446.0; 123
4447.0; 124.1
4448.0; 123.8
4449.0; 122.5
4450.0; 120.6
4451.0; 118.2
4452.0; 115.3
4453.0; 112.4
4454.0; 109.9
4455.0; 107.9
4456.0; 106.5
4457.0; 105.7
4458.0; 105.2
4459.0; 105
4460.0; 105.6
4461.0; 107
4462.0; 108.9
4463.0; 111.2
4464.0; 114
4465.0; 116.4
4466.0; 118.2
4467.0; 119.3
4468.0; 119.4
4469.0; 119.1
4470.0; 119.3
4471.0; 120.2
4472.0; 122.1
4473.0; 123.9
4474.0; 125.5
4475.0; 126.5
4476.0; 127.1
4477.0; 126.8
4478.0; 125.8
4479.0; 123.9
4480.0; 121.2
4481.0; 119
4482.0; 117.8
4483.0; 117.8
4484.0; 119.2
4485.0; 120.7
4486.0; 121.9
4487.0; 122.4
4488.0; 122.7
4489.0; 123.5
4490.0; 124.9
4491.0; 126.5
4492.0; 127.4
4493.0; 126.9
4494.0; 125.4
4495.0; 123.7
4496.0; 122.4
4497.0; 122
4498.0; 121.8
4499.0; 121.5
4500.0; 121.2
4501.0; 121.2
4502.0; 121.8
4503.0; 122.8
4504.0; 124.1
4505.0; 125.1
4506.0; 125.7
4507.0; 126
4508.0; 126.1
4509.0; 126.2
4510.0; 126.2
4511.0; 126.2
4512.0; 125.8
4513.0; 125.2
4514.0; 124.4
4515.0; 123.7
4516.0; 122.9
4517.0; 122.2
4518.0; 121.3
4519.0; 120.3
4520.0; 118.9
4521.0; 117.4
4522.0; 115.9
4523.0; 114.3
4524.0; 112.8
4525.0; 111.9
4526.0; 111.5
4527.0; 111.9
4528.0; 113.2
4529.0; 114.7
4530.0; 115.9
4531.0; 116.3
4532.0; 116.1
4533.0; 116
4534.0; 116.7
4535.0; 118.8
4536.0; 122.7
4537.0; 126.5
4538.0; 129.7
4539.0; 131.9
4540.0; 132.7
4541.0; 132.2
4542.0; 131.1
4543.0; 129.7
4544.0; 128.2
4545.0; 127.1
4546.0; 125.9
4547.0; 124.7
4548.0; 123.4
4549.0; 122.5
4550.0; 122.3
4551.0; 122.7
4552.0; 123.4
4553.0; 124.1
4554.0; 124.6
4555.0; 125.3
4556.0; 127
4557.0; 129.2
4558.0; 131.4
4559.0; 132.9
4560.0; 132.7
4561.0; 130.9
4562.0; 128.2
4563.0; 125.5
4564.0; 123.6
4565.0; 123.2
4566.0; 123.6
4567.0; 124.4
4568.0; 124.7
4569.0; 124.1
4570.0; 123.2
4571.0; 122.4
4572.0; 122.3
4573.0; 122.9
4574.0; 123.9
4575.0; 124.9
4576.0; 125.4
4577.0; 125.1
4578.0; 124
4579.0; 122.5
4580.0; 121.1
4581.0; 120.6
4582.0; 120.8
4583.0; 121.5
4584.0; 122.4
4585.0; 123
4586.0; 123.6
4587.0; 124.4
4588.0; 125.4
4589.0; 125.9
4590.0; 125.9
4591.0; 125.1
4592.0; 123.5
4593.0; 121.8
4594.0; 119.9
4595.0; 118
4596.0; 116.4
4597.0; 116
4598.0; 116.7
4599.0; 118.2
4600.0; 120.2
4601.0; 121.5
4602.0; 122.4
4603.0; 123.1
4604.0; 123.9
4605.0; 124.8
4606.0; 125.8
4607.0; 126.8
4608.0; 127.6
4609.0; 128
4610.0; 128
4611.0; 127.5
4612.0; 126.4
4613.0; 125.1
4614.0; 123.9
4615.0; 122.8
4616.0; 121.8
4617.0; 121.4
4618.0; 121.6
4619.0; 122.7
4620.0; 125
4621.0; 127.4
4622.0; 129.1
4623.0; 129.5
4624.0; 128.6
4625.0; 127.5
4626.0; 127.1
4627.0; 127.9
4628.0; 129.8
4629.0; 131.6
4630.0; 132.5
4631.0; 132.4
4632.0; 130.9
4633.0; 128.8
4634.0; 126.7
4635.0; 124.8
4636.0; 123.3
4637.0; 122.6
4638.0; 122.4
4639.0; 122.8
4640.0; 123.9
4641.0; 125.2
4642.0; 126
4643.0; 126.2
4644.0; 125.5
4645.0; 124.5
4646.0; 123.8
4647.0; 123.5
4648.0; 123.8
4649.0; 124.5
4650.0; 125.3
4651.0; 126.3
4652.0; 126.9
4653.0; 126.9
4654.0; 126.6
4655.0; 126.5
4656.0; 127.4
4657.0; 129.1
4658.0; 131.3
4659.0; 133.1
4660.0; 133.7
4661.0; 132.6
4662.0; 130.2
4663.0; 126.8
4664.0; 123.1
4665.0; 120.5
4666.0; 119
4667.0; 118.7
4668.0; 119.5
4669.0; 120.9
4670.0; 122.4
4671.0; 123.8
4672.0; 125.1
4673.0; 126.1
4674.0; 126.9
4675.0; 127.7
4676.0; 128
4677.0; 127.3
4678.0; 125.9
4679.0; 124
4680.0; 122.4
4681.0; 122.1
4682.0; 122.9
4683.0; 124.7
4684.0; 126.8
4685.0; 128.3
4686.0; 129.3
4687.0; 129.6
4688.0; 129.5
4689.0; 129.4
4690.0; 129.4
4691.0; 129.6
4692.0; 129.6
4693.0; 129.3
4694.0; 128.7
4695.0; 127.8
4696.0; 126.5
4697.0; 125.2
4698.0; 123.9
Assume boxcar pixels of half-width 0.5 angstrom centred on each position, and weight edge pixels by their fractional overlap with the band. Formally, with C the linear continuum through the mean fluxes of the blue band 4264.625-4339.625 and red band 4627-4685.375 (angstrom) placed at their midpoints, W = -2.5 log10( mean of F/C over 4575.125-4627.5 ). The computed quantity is -0.02 mag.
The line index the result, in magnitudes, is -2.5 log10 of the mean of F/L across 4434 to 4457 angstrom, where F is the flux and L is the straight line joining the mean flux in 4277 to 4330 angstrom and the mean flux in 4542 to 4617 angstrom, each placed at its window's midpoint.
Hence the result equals -0.072 mag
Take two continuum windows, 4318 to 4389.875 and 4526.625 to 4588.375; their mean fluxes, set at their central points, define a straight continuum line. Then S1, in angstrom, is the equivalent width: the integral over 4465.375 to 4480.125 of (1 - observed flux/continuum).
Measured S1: -0.6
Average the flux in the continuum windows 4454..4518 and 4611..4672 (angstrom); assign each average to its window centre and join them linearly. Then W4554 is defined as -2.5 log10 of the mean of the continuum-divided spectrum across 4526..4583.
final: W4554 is -0.01 mag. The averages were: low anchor 120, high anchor 126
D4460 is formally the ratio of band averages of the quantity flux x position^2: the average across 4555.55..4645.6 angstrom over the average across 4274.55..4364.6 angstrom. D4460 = 1.43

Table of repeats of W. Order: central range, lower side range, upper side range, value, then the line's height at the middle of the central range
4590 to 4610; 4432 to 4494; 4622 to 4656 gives 0.02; 125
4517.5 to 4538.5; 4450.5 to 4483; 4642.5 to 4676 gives 0.02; 119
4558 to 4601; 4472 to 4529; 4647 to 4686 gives 0.00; 124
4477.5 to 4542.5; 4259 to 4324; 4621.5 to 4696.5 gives -0.08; 114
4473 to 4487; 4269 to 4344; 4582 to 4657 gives -0.10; 112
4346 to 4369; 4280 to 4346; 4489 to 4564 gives -0.11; 101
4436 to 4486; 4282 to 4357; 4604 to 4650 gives -0.07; 111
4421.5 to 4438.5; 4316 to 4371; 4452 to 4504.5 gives -0.05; 115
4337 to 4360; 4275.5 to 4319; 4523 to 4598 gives -0.08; 97.3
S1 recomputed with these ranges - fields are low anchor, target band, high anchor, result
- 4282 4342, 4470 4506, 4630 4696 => -4.0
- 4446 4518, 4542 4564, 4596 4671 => -0.7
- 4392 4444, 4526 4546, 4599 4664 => -0.1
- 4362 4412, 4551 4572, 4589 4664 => -0.8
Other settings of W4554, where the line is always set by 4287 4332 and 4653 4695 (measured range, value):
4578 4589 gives -0.04 mag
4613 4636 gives -0.04 mag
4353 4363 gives -0.15 mag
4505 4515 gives -0.13 mag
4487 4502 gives -0.13 mag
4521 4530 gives -0.01 mag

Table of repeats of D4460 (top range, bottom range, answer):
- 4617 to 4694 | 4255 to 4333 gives 1.53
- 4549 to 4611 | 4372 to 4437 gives 1.18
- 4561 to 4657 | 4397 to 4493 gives 1.14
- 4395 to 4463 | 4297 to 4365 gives 1.21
